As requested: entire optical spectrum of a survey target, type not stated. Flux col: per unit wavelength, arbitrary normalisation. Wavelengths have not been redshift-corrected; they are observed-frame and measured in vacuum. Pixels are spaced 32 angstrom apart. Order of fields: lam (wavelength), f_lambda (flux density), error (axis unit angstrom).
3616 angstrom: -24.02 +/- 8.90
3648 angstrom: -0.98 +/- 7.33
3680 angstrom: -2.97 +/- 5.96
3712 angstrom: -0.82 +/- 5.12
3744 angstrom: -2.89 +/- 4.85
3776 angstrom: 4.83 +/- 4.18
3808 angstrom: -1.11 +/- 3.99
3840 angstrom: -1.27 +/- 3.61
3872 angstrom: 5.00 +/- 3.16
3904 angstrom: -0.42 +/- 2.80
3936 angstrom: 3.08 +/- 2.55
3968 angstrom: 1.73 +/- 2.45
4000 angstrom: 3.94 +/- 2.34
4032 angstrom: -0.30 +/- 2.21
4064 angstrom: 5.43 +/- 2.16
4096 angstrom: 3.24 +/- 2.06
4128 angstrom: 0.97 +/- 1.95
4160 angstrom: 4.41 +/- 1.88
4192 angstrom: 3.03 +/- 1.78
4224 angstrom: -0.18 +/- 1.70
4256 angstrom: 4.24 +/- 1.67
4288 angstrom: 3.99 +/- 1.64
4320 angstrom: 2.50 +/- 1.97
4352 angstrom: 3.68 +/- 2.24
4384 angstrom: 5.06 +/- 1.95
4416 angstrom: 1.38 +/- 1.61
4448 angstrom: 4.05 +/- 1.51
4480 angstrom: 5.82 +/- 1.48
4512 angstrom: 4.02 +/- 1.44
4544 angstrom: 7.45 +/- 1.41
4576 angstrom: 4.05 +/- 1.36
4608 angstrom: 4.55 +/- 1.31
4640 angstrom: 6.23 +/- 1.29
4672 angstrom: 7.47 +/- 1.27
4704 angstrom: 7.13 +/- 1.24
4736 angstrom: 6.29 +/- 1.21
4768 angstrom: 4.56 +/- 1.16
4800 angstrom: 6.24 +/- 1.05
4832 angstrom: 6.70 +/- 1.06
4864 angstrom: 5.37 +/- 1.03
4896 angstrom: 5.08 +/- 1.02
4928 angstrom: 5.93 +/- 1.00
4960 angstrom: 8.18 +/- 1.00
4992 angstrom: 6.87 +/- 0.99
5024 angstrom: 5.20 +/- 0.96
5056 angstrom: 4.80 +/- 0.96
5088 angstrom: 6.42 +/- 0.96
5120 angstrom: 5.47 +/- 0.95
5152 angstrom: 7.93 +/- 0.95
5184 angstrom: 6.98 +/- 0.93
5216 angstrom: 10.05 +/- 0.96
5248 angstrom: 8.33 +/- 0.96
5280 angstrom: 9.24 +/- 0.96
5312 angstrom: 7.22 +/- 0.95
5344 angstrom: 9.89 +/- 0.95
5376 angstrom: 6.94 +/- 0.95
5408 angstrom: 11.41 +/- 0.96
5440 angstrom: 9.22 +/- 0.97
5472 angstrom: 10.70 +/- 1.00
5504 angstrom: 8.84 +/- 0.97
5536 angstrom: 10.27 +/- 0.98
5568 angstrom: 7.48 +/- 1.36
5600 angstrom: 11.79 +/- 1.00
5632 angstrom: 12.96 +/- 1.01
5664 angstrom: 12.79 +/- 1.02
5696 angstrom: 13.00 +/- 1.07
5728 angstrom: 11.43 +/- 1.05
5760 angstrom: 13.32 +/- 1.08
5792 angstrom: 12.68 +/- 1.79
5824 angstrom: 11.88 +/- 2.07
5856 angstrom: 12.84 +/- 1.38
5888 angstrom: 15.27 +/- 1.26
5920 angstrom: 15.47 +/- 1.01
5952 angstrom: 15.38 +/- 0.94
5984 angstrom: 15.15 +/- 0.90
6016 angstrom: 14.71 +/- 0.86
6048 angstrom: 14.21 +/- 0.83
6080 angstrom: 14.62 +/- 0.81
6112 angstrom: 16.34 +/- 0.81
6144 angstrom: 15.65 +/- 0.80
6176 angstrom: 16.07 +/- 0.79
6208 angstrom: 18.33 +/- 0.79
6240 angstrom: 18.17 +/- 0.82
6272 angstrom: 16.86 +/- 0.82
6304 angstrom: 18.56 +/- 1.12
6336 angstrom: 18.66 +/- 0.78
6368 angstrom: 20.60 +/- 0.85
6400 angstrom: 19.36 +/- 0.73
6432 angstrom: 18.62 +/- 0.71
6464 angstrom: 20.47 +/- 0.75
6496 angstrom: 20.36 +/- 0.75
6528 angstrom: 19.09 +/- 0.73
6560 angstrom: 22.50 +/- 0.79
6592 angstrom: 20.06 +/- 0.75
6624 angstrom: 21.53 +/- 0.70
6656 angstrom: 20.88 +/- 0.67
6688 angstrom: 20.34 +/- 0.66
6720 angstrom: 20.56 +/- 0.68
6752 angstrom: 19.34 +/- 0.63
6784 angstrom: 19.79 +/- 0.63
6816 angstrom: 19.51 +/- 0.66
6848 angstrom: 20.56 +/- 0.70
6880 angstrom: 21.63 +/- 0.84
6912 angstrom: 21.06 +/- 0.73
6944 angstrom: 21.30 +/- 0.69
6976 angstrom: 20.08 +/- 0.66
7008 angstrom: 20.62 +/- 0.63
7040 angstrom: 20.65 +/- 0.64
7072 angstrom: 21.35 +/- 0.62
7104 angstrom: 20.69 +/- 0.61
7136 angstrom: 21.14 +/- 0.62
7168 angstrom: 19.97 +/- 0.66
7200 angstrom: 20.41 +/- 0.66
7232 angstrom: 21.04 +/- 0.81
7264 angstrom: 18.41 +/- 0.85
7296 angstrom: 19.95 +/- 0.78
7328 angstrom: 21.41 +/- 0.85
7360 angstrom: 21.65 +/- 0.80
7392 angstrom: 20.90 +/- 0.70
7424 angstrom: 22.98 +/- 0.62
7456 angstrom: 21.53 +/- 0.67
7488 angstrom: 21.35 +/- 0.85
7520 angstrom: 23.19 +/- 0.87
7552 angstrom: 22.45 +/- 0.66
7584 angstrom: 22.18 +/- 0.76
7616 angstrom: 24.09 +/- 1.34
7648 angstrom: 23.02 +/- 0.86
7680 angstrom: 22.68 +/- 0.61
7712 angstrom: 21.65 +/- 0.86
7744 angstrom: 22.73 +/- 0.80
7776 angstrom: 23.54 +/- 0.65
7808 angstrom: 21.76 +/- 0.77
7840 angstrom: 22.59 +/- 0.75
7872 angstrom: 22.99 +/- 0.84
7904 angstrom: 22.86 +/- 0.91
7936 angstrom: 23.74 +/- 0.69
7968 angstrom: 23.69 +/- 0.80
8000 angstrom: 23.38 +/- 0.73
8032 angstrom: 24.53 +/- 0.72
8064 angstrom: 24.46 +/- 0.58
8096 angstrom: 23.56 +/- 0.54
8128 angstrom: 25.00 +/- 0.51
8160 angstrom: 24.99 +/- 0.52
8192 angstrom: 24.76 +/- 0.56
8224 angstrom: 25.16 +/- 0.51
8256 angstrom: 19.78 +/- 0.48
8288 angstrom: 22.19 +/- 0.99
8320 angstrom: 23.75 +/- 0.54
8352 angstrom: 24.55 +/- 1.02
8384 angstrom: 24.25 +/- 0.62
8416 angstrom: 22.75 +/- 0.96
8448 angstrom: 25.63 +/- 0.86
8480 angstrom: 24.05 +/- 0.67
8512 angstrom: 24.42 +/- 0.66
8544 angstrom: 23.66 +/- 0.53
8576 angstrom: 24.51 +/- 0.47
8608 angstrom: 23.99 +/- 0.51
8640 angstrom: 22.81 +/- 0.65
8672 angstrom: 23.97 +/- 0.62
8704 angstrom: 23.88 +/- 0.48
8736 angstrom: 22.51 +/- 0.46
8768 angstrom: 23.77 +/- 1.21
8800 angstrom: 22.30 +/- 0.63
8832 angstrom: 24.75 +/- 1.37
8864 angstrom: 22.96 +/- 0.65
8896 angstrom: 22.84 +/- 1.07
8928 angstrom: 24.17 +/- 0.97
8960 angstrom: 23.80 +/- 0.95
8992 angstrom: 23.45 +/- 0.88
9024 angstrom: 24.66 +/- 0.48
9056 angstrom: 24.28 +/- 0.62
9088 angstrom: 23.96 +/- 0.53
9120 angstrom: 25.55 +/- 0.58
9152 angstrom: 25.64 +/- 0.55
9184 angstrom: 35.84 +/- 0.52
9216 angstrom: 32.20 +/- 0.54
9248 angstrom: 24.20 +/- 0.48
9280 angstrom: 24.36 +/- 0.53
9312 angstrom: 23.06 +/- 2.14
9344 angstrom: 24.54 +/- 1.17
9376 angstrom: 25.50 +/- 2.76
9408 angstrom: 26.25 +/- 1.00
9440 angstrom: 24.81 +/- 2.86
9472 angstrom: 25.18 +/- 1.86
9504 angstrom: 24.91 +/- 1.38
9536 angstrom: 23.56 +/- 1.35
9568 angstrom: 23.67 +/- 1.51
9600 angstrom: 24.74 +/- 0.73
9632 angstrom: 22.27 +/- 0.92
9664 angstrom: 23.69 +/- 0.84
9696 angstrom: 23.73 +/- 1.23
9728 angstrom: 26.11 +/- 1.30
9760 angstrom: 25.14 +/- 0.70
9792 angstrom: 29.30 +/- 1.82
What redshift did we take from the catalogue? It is 0.401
